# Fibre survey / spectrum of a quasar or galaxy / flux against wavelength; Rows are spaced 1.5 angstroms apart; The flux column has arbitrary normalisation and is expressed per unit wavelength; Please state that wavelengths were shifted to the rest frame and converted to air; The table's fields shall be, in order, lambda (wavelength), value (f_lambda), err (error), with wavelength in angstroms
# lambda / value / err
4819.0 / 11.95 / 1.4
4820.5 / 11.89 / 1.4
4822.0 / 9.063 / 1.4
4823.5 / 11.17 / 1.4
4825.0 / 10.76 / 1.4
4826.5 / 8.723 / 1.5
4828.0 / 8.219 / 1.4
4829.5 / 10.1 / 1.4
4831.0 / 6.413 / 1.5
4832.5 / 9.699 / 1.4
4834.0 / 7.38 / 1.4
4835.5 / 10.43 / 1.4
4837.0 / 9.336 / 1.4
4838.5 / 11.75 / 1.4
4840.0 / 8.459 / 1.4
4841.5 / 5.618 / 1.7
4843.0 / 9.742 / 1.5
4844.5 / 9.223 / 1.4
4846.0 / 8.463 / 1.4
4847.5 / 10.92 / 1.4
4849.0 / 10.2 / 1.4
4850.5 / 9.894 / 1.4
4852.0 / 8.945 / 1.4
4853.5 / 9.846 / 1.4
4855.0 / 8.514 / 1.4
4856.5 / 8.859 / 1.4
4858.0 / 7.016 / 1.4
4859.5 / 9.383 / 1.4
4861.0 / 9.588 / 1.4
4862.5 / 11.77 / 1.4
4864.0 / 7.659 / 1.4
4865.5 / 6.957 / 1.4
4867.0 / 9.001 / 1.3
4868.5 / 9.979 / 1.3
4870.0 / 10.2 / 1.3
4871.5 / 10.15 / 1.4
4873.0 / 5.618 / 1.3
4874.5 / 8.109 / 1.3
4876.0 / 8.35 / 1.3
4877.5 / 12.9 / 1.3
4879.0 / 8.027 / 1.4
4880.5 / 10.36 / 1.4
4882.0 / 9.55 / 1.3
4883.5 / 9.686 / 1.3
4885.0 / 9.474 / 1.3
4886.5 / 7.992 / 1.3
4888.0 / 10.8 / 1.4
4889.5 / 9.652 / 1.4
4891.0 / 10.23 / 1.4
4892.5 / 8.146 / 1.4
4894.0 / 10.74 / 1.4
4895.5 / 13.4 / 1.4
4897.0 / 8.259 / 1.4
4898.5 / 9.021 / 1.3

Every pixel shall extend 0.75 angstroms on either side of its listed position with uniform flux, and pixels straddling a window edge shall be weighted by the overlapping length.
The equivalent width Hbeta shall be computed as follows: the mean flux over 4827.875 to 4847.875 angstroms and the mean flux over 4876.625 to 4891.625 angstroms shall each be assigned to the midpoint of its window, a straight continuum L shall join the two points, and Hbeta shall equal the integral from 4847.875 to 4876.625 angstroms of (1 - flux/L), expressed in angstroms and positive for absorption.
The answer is 1.4 angstroms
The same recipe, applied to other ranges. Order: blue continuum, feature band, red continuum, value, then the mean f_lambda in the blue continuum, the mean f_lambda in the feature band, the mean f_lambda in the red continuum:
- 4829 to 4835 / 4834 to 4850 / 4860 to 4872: -1.15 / 8.41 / 9.33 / 9.4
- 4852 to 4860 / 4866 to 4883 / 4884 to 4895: -0.04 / 8.72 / 9.27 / 9.67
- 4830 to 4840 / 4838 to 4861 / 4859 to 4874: -0.08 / 9.14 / 9.11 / 9.01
